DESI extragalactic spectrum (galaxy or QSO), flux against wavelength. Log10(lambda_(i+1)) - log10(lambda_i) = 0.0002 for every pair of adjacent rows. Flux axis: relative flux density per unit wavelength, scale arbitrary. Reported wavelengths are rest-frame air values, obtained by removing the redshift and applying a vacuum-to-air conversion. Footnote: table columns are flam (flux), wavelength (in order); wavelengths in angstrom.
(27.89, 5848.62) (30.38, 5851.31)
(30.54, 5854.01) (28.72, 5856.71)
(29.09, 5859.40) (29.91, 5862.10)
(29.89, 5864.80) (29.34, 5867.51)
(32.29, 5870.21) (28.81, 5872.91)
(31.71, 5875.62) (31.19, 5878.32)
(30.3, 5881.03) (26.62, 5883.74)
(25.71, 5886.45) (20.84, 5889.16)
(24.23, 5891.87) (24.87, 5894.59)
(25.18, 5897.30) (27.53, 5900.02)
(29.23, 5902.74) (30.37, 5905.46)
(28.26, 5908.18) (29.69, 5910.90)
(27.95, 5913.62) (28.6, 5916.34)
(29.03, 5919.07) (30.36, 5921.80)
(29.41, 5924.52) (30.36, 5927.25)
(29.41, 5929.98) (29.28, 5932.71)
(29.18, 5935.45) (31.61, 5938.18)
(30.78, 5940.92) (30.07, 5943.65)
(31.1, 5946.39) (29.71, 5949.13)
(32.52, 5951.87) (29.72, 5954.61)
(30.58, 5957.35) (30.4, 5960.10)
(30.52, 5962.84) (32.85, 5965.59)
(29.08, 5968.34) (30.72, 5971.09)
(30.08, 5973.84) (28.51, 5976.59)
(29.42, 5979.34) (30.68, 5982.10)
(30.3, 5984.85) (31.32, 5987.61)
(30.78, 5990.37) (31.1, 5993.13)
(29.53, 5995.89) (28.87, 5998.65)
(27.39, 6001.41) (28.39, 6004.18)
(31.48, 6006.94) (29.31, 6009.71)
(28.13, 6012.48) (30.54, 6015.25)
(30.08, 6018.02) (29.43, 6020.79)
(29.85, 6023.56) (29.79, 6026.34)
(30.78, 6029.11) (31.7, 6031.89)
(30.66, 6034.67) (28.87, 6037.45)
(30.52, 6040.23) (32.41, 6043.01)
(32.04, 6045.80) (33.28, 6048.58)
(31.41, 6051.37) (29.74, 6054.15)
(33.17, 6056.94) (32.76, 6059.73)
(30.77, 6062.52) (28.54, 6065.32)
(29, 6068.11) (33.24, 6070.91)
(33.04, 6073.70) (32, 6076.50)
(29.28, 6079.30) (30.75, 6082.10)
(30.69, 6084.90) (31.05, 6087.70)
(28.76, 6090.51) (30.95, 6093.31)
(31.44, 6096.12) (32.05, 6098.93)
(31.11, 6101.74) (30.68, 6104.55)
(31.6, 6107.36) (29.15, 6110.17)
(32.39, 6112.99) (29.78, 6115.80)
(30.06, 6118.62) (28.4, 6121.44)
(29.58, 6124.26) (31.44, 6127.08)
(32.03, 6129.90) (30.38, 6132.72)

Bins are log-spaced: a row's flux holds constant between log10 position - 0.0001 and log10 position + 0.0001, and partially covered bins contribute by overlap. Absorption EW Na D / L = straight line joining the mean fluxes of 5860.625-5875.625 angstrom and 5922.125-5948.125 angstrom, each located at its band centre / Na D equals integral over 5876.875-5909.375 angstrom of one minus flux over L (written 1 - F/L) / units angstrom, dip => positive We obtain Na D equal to 3.37 angstrom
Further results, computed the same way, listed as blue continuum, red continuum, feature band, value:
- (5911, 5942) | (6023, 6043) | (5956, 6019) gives 0.22 angstrom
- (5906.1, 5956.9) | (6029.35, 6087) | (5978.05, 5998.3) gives 0.05 angstrom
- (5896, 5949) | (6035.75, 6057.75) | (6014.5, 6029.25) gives 0.46 angstrom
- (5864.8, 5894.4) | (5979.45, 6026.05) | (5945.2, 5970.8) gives -1.36 angstrom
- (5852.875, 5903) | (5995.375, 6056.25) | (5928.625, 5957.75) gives -1.27 angstrom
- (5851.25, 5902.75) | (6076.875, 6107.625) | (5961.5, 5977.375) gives -0.56 angstrom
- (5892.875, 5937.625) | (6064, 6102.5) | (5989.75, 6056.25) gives -0.44 angstrom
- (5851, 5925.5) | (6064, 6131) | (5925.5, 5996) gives -2.62 angstrom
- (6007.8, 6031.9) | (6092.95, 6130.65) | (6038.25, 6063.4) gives -1.31 angstrom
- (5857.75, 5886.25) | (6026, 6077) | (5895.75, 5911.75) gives 0.91 angstrom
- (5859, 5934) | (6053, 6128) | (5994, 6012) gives 0.37 angstrom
